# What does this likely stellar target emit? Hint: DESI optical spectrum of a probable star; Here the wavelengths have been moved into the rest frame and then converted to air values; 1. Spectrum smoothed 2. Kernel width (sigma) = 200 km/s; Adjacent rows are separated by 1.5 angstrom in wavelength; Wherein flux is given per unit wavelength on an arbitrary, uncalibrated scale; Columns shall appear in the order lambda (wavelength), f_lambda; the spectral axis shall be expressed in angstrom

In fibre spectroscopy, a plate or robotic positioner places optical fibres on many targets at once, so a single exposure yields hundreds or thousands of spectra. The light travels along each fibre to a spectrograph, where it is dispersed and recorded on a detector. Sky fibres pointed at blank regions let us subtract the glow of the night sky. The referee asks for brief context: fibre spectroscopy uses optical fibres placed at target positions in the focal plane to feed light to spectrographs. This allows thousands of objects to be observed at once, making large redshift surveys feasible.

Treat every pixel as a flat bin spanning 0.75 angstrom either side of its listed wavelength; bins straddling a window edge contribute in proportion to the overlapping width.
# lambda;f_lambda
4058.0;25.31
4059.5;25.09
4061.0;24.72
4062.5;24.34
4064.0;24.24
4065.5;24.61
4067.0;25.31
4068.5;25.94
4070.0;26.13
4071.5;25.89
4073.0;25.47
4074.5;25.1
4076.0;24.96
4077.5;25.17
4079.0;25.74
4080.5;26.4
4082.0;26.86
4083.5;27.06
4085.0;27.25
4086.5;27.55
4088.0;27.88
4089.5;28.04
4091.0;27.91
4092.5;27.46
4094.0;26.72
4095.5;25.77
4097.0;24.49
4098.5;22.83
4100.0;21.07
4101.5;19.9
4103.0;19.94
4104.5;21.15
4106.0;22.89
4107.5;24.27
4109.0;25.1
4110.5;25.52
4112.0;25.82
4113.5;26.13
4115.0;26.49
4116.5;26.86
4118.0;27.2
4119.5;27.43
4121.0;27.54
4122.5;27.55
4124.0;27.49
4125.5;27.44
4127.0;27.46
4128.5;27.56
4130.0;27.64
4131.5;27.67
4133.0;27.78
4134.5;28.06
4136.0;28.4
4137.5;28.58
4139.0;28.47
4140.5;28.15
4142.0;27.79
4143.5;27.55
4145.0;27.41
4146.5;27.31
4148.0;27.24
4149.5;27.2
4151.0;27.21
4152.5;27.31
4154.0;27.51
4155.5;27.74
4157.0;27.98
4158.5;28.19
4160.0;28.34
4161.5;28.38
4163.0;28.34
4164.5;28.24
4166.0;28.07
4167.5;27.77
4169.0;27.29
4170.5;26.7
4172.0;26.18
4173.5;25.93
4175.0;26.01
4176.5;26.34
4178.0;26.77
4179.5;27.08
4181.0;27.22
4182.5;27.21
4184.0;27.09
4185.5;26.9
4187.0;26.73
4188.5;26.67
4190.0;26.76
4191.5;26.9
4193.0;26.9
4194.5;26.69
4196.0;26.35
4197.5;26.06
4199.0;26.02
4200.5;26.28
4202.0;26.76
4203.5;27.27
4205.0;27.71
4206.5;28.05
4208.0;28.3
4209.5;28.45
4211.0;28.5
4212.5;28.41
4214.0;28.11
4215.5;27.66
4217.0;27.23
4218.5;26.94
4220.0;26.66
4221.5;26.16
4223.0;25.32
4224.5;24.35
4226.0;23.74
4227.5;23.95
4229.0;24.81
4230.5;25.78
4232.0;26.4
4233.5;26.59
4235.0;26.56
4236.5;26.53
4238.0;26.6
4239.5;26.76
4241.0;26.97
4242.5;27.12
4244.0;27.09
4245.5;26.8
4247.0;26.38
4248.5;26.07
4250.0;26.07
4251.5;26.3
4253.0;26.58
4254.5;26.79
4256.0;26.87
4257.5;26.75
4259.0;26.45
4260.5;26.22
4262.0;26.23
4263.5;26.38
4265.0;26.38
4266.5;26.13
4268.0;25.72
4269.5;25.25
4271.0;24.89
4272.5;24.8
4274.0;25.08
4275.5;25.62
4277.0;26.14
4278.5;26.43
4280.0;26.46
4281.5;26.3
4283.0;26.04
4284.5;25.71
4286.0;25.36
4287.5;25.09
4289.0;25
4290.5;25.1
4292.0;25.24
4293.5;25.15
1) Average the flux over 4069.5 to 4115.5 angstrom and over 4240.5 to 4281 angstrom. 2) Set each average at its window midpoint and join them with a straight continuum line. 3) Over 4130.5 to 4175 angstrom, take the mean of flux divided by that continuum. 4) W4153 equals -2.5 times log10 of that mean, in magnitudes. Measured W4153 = -0.08 mag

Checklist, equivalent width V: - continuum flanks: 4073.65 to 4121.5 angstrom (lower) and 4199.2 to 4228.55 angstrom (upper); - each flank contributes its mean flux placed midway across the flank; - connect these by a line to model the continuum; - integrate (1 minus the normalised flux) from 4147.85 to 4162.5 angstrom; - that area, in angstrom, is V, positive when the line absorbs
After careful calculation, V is -0.9 angstrom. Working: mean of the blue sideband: 25.4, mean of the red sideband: 26.8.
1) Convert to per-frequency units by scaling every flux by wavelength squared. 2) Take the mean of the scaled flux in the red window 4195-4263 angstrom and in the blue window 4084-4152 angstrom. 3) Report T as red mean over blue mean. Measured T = 1.06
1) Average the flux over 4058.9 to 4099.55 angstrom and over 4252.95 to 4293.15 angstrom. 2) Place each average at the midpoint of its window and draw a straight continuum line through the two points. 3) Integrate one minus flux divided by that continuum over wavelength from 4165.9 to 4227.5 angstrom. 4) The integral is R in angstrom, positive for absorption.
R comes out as -2.3 angstrom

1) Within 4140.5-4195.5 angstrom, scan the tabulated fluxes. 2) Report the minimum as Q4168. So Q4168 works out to 25.93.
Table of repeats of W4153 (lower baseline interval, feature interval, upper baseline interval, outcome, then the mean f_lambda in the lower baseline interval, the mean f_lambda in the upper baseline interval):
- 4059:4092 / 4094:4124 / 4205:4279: 0.06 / 26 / 26.4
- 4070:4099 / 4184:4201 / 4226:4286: -0.02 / 26.3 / 26.1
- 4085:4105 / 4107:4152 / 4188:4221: -0.07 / 24.8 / 27.2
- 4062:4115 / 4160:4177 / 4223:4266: -0.06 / 25.2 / 26.2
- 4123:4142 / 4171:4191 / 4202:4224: 0.04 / 27.9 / 27.4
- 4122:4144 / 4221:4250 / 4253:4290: 0.02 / 27.8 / 25.9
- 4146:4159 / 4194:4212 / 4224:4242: -0.03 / 27.5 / 25.8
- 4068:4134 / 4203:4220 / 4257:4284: -0.08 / 25.9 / 25.9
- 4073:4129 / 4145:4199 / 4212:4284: -0.05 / 25.7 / 26.2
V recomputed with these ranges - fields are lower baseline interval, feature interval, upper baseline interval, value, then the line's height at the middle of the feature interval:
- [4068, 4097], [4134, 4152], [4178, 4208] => -0.72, 26.7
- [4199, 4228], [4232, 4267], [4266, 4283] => -0.50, 26.2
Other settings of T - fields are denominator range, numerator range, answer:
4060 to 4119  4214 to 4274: 1.11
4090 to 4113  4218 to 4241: 1.14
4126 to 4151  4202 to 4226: 1.01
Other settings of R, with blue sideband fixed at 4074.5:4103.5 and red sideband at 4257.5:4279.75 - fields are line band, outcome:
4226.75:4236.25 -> 0.0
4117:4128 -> -0.8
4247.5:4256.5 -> -0.2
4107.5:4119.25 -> -0.3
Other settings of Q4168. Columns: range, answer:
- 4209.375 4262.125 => 23.74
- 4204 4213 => 27.71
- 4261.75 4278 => 24.8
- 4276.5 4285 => 25.71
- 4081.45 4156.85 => 19.9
